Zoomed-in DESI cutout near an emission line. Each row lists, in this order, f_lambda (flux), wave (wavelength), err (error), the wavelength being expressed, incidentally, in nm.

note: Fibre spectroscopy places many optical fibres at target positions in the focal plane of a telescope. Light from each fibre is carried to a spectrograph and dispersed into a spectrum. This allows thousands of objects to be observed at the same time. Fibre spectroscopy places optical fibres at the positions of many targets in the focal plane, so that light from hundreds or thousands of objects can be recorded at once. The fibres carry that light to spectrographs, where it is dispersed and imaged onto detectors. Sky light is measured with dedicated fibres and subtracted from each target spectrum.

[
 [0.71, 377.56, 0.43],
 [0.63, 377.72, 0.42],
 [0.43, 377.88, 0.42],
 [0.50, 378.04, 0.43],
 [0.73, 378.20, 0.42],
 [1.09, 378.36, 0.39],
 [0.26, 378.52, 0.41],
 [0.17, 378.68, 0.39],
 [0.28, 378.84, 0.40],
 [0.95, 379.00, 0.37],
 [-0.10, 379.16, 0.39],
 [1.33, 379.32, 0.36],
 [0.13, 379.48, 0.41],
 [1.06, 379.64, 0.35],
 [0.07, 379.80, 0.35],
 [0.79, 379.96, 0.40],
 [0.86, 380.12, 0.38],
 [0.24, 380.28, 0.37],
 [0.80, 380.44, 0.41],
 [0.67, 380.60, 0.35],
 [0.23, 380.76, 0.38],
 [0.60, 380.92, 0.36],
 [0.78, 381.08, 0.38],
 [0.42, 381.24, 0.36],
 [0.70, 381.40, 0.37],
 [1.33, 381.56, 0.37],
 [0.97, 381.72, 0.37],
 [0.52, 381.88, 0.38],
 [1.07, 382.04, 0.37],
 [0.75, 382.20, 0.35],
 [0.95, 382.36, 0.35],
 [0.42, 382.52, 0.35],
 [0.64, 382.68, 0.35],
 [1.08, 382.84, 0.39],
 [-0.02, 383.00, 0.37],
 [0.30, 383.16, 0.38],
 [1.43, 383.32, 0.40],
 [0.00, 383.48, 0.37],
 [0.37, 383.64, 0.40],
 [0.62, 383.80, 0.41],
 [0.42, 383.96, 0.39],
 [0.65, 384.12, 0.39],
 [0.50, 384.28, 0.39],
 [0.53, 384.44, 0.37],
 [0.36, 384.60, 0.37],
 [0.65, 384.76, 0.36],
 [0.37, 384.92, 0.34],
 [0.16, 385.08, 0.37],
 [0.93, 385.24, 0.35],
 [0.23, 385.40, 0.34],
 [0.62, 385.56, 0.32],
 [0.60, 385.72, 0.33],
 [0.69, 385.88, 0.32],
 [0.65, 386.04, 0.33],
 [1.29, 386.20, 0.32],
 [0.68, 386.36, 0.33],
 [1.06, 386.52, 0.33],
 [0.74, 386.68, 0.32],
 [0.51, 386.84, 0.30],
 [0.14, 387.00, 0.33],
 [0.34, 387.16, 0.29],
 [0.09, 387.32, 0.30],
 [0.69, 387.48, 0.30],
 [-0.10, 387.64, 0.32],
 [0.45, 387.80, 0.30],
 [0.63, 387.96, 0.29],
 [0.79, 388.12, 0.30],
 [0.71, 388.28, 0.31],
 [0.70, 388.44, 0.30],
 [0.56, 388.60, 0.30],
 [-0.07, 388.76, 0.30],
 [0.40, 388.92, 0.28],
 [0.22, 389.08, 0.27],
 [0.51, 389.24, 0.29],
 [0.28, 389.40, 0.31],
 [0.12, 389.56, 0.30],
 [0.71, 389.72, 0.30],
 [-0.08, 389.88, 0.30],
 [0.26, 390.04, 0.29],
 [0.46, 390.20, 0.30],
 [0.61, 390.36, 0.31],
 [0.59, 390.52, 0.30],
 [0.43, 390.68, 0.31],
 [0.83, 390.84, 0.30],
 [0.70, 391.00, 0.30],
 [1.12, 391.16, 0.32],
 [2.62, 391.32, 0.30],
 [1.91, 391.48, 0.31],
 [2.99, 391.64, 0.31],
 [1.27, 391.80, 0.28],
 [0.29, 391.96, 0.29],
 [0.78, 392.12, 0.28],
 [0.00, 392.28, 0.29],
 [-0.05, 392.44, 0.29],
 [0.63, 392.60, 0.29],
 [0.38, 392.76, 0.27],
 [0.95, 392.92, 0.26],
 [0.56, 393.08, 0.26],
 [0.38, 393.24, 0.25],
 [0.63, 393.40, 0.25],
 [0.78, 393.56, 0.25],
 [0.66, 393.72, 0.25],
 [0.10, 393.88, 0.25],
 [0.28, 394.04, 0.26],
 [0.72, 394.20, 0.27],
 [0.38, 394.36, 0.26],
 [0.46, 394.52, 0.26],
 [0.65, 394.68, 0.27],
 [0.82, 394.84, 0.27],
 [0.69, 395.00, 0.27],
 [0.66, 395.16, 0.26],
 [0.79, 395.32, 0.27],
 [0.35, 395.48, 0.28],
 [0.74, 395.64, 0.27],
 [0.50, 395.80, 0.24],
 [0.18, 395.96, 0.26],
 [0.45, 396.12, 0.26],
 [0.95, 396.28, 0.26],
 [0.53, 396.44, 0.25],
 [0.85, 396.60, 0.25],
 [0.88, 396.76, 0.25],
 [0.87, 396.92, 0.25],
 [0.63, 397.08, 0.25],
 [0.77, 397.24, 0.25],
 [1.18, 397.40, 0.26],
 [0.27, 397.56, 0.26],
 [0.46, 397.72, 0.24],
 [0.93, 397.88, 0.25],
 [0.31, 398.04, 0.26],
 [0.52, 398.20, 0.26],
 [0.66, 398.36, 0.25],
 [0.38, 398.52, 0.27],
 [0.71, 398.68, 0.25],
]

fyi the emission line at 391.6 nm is [O II]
